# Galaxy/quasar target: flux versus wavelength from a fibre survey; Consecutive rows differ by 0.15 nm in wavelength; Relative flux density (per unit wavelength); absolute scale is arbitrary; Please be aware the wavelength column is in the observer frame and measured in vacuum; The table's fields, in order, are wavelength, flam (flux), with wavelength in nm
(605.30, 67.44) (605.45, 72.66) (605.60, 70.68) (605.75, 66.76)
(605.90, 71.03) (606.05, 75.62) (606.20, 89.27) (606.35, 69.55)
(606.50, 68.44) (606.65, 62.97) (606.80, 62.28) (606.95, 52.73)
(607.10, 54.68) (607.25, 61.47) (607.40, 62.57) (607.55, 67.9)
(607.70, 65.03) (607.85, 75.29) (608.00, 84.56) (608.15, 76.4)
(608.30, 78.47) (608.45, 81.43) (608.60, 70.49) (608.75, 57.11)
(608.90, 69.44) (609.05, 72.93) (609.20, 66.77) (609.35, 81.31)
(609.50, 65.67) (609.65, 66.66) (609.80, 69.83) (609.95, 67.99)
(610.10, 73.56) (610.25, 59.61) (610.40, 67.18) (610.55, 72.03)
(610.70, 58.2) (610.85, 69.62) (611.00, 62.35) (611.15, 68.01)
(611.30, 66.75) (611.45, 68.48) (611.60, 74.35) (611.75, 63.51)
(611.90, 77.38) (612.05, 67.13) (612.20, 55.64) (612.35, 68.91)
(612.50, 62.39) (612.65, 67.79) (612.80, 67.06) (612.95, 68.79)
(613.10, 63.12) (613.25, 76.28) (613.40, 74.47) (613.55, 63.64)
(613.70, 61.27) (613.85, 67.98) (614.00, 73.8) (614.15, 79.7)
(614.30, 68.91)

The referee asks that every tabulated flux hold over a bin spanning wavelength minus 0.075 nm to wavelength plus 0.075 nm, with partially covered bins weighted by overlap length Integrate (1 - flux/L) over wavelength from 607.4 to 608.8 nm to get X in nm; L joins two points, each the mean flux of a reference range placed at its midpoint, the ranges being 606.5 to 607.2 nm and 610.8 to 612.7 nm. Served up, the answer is -0.26 nm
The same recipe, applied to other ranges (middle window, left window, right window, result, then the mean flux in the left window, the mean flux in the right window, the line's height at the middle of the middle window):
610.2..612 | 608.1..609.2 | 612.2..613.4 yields 0.047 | 71.9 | 67.4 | 69.2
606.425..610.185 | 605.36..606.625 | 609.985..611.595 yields 0.062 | 72.5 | 67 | 69.8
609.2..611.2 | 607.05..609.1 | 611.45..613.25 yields 0.026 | 70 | 67.4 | 68.7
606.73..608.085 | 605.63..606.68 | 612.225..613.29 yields 0.113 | 72.3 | 66.9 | 71.3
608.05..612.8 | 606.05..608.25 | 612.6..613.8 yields -0.040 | 68.5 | 67.8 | 68.1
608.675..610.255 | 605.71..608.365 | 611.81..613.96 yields -0.005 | 69.2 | 67.4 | 68.4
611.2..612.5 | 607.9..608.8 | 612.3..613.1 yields 0.015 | 75.2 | 66.6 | 68.3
